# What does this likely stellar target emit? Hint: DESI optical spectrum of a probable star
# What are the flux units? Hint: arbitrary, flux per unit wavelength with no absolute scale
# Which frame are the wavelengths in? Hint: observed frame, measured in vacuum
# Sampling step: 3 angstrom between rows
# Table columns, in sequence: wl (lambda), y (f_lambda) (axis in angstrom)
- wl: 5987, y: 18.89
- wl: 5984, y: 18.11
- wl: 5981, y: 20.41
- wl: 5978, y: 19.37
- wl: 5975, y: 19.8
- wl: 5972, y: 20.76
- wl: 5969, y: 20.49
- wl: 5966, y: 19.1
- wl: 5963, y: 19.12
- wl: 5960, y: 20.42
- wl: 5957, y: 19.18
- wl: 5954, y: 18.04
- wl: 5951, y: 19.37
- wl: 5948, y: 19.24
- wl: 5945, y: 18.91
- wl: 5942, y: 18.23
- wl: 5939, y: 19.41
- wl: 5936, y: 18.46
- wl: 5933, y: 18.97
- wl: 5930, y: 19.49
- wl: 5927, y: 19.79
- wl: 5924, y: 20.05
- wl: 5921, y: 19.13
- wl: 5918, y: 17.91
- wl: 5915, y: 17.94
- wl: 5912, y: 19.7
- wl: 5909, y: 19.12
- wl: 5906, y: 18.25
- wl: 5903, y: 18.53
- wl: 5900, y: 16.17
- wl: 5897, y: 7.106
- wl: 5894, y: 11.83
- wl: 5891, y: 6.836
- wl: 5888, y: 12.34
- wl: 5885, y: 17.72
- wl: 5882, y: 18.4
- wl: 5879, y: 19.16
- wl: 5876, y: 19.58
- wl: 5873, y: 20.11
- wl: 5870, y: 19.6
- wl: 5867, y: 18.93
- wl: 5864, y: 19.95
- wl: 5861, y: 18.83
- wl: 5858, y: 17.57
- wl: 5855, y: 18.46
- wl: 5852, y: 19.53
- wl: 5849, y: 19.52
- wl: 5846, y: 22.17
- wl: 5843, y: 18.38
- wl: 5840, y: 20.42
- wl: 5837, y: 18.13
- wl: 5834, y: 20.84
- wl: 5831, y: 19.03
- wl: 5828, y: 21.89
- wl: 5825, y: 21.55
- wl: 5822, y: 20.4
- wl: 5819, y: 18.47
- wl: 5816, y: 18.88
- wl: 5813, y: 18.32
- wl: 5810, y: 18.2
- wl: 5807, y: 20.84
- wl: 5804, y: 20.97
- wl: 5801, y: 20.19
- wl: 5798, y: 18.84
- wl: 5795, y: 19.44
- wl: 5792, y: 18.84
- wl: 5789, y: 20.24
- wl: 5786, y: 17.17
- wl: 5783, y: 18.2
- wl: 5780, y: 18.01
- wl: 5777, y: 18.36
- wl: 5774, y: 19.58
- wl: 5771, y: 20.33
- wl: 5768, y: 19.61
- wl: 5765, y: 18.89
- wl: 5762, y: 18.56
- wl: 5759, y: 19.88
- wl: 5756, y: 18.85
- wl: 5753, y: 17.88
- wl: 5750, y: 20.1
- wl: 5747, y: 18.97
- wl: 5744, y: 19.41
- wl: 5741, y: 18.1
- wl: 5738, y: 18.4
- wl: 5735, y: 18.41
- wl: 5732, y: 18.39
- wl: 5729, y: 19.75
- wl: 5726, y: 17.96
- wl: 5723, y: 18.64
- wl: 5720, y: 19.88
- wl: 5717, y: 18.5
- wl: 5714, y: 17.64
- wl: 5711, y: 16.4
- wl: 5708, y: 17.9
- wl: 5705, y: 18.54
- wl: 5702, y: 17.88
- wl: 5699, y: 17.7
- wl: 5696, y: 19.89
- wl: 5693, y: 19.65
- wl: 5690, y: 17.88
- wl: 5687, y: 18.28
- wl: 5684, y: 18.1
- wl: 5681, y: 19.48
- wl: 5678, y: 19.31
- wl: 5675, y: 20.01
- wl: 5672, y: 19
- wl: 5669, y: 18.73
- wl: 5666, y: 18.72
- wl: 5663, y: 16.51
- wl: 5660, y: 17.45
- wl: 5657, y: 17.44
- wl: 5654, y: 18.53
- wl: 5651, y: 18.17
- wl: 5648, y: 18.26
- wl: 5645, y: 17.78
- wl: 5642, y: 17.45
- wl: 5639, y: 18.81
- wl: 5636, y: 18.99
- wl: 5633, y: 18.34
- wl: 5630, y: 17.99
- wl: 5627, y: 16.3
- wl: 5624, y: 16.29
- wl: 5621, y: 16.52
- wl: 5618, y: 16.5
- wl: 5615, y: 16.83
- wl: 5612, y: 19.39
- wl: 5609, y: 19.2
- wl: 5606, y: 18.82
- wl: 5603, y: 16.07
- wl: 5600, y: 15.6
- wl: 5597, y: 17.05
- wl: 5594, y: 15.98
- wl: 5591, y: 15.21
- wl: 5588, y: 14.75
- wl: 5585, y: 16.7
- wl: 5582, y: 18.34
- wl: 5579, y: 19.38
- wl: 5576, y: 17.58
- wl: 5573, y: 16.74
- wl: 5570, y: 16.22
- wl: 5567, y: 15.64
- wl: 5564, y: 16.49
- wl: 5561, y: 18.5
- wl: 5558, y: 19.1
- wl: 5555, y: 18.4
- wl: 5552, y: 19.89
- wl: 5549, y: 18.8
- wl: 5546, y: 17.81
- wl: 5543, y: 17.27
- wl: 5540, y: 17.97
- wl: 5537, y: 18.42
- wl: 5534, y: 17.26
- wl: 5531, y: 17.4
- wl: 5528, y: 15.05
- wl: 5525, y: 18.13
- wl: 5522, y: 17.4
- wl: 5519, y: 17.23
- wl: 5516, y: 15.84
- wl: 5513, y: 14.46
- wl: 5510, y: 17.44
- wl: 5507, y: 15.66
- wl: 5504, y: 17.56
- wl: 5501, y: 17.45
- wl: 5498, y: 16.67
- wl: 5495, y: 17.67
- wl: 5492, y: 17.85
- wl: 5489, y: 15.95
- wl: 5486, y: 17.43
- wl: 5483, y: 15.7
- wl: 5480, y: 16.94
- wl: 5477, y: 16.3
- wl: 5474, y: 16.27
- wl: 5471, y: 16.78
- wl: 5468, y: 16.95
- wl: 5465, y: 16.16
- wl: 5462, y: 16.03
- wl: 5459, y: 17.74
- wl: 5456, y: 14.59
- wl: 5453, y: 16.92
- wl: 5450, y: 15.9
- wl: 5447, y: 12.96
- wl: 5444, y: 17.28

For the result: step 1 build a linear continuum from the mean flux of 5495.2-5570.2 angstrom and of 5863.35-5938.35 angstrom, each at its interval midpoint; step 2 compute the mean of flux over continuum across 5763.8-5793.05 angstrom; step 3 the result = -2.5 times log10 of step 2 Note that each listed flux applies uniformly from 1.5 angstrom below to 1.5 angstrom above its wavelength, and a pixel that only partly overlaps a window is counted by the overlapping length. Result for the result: -0.09 mag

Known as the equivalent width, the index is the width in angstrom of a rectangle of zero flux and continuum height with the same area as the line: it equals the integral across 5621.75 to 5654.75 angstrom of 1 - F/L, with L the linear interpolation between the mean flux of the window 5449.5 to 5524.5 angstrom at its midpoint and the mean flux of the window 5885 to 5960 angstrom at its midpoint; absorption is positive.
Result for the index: -1.9 angstrom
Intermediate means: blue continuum 16.6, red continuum 17.3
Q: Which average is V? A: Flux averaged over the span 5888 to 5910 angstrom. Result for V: 13.7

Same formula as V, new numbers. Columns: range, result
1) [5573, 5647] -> 17.3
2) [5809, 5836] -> 19.7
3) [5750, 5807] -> 19.2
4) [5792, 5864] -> 19.6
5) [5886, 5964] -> 17.4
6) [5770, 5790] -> 18.8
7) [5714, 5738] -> 18.7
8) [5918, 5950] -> 19.1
